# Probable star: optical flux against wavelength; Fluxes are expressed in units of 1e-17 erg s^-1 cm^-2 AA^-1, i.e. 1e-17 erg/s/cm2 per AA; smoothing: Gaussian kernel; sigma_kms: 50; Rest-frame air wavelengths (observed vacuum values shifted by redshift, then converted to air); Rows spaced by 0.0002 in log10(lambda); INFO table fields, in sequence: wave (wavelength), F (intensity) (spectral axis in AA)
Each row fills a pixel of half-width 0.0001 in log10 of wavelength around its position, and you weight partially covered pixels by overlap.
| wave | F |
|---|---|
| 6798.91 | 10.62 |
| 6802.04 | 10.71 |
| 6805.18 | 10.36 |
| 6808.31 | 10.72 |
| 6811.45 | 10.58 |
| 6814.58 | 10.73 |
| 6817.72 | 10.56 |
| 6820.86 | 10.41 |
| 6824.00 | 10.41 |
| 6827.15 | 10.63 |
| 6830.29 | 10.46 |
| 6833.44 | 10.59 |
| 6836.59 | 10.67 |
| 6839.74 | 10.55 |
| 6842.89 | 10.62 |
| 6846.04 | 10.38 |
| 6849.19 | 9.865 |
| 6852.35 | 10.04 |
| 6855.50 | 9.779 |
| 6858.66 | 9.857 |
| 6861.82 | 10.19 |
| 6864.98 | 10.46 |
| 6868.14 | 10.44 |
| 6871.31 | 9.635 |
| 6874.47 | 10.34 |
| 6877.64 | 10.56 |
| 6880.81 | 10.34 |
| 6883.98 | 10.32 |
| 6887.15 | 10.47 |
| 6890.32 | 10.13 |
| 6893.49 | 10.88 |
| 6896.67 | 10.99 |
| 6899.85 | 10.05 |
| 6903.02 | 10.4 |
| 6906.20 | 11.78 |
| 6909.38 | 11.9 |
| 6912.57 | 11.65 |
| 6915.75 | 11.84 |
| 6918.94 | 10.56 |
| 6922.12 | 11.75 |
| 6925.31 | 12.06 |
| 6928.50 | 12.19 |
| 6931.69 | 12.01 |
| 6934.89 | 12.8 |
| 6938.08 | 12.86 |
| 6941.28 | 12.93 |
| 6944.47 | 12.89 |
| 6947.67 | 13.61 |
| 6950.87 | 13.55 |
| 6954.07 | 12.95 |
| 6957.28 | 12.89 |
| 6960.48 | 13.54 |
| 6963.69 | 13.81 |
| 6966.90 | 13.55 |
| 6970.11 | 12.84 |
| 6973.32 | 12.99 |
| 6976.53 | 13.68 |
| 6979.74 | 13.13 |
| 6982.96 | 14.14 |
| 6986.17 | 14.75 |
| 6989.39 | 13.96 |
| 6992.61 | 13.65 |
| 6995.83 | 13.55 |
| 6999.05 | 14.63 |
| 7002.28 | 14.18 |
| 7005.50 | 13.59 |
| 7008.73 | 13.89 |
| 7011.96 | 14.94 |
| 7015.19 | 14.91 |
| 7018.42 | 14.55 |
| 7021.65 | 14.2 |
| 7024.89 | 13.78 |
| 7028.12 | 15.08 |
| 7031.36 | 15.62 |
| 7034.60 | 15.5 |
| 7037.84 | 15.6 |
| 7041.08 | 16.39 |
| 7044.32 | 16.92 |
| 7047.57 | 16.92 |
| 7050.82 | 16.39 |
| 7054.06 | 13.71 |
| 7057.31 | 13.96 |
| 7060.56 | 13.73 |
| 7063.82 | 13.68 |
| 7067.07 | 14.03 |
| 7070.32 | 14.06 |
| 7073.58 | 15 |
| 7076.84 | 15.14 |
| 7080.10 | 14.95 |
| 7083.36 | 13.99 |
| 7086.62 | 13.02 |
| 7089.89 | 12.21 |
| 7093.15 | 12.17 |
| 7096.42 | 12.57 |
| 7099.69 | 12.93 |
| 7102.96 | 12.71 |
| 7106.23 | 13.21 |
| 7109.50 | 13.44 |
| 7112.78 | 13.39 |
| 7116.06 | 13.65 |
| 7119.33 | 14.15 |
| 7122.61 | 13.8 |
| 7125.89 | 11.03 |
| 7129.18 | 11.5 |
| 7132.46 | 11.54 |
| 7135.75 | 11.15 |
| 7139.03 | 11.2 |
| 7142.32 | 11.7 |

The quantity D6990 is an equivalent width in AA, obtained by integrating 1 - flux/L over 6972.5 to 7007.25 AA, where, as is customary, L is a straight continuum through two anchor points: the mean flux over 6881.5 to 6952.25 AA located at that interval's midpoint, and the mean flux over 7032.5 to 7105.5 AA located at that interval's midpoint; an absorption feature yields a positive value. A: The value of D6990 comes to -2.4 AA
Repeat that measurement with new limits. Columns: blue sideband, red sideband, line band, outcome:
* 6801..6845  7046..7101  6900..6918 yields 0.6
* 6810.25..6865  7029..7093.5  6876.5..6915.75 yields 2.3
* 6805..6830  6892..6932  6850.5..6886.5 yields 2.7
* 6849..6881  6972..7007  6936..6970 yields -1.3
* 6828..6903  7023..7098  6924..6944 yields -1.2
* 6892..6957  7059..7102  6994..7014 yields -2.0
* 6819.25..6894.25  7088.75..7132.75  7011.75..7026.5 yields -3.1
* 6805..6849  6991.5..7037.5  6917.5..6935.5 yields 1.1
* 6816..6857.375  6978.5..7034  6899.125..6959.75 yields 1.7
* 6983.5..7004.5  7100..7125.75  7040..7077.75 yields -3.6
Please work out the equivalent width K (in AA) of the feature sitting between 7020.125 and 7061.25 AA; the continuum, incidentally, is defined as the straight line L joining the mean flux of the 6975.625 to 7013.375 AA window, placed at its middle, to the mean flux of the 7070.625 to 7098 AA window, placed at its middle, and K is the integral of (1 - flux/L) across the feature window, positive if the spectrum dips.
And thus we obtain -4.2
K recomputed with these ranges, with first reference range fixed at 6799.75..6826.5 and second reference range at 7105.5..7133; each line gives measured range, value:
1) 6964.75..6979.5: -1.9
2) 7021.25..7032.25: -2.2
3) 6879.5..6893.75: 0.9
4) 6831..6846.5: 0.3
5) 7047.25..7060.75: -2.7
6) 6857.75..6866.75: 0.6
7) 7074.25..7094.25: -1.7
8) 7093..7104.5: 0.1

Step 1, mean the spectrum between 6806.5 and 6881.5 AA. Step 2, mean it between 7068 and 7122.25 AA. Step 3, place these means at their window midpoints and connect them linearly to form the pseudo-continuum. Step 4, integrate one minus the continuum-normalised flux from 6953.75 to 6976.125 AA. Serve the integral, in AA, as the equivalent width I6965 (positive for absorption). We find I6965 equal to -2.57 AA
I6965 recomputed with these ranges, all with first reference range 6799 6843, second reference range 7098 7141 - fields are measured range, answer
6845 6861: 1.2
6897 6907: 0.4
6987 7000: -2.5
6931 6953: -3.1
